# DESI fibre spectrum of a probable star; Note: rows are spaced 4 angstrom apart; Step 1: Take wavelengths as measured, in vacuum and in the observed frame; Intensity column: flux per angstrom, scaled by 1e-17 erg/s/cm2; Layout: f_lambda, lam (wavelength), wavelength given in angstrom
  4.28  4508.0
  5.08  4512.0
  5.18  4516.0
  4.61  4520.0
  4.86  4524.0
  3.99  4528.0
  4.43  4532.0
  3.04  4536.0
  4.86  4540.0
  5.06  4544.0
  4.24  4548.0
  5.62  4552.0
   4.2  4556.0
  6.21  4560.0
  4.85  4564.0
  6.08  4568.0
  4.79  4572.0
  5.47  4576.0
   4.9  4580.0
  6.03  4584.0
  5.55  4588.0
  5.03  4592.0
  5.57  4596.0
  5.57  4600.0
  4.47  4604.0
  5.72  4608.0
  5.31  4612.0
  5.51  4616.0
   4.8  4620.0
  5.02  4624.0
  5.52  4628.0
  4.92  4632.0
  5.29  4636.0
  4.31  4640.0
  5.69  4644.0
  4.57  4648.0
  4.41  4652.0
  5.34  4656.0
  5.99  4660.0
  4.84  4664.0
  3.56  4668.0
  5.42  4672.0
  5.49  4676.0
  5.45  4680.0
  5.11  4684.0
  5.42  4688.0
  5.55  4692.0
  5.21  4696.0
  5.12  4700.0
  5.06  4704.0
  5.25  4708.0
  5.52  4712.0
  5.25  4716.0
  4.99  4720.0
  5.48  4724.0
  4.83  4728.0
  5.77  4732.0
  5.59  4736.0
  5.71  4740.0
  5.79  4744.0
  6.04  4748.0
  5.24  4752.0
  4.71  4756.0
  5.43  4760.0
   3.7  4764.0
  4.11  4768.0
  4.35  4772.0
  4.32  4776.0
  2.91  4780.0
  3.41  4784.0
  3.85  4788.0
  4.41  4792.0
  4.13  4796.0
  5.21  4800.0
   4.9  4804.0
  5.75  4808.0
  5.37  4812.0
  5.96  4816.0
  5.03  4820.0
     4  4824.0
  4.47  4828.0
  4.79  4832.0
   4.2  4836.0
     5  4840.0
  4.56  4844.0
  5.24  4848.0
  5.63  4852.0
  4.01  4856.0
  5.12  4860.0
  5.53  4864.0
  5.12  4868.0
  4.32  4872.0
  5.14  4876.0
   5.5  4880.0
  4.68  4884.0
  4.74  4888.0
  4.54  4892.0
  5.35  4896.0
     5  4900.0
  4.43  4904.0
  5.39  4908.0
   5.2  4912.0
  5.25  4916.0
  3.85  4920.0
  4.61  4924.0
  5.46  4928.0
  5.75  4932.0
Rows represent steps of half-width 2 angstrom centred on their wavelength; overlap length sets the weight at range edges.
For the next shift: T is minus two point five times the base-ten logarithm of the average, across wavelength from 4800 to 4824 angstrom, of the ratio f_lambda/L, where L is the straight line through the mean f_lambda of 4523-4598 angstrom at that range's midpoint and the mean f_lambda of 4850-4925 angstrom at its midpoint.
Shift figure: -0.07 mag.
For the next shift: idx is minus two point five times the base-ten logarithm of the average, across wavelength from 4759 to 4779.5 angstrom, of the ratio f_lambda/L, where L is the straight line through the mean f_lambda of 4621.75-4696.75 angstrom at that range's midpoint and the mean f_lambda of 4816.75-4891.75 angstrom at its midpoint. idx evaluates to 0.175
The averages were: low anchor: 5.11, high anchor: 4.85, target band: 4.22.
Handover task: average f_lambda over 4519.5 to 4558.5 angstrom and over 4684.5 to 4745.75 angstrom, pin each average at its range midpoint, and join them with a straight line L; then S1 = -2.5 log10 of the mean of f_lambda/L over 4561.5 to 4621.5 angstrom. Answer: -0.12 mag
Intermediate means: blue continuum 4.51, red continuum 5.36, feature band 5.32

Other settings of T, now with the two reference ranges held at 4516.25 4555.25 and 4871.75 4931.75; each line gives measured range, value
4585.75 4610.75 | -0.16 mag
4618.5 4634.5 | -0.10 mag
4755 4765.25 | 0.03 mag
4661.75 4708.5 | -0.09 mag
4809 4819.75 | -0.15 mag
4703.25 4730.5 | -0.10 mag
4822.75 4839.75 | 0.10 mag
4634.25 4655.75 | -0.05 mag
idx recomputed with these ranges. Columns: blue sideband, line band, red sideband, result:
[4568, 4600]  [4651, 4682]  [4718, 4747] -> 0.07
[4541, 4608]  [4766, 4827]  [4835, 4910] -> 0.11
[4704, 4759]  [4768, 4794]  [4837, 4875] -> 0.32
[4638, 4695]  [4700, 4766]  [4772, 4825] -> -0.10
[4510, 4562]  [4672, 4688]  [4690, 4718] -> -0.03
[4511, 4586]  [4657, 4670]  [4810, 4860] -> 0.01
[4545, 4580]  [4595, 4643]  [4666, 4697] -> 0.00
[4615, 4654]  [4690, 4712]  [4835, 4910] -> -0.06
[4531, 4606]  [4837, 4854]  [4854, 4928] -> -0.03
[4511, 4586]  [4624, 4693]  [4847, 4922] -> -0.04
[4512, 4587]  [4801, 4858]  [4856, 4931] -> 0.00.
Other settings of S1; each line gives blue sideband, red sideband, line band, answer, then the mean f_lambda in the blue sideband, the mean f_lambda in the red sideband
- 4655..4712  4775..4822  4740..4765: -0.09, 5.21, 4.61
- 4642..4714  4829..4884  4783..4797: 0.25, 5.17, 4.92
